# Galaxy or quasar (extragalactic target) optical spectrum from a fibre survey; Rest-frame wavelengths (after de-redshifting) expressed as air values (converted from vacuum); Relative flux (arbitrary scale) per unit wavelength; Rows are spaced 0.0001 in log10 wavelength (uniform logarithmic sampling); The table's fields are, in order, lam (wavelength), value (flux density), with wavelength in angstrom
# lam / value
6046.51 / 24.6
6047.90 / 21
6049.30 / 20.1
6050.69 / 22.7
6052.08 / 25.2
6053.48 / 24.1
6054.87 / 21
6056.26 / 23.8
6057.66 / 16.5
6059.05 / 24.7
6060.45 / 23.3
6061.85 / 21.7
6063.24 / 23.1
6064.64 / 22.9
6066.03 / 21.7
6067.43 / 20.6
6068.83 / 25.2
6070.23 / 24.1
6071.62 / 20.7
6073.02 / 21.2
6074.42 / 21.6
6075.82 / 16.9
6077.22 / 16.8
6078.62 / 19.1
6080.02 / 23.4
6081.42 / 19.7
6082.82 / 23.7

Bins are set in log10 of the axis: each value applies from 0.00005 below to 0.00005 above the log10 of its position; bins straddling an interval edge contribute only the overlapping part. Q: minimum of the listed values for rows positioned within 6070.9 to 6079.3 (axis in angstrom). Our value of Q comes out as 16.8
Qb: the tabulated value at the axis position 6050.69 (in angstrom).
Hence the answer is 22.7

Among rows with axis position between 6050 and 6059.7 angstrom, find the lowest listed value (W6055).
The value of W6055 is 16.5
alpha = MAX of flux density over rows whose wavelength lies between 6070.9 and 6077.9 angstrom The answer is 21.6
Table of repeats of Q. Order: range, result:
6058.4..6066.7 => 21.7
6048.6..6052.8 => 20.1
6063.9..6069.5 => 20.6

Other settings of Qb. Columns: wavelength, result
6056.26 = 23.8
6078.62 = 19.1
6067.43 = 20.6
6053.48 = 24.1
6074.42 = 21.6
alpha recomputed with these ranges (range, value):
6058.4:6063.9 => 24.7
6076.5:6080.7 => 23.4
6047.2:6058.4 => 25.2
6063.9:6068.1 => 22.9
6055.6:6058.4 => 23.8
